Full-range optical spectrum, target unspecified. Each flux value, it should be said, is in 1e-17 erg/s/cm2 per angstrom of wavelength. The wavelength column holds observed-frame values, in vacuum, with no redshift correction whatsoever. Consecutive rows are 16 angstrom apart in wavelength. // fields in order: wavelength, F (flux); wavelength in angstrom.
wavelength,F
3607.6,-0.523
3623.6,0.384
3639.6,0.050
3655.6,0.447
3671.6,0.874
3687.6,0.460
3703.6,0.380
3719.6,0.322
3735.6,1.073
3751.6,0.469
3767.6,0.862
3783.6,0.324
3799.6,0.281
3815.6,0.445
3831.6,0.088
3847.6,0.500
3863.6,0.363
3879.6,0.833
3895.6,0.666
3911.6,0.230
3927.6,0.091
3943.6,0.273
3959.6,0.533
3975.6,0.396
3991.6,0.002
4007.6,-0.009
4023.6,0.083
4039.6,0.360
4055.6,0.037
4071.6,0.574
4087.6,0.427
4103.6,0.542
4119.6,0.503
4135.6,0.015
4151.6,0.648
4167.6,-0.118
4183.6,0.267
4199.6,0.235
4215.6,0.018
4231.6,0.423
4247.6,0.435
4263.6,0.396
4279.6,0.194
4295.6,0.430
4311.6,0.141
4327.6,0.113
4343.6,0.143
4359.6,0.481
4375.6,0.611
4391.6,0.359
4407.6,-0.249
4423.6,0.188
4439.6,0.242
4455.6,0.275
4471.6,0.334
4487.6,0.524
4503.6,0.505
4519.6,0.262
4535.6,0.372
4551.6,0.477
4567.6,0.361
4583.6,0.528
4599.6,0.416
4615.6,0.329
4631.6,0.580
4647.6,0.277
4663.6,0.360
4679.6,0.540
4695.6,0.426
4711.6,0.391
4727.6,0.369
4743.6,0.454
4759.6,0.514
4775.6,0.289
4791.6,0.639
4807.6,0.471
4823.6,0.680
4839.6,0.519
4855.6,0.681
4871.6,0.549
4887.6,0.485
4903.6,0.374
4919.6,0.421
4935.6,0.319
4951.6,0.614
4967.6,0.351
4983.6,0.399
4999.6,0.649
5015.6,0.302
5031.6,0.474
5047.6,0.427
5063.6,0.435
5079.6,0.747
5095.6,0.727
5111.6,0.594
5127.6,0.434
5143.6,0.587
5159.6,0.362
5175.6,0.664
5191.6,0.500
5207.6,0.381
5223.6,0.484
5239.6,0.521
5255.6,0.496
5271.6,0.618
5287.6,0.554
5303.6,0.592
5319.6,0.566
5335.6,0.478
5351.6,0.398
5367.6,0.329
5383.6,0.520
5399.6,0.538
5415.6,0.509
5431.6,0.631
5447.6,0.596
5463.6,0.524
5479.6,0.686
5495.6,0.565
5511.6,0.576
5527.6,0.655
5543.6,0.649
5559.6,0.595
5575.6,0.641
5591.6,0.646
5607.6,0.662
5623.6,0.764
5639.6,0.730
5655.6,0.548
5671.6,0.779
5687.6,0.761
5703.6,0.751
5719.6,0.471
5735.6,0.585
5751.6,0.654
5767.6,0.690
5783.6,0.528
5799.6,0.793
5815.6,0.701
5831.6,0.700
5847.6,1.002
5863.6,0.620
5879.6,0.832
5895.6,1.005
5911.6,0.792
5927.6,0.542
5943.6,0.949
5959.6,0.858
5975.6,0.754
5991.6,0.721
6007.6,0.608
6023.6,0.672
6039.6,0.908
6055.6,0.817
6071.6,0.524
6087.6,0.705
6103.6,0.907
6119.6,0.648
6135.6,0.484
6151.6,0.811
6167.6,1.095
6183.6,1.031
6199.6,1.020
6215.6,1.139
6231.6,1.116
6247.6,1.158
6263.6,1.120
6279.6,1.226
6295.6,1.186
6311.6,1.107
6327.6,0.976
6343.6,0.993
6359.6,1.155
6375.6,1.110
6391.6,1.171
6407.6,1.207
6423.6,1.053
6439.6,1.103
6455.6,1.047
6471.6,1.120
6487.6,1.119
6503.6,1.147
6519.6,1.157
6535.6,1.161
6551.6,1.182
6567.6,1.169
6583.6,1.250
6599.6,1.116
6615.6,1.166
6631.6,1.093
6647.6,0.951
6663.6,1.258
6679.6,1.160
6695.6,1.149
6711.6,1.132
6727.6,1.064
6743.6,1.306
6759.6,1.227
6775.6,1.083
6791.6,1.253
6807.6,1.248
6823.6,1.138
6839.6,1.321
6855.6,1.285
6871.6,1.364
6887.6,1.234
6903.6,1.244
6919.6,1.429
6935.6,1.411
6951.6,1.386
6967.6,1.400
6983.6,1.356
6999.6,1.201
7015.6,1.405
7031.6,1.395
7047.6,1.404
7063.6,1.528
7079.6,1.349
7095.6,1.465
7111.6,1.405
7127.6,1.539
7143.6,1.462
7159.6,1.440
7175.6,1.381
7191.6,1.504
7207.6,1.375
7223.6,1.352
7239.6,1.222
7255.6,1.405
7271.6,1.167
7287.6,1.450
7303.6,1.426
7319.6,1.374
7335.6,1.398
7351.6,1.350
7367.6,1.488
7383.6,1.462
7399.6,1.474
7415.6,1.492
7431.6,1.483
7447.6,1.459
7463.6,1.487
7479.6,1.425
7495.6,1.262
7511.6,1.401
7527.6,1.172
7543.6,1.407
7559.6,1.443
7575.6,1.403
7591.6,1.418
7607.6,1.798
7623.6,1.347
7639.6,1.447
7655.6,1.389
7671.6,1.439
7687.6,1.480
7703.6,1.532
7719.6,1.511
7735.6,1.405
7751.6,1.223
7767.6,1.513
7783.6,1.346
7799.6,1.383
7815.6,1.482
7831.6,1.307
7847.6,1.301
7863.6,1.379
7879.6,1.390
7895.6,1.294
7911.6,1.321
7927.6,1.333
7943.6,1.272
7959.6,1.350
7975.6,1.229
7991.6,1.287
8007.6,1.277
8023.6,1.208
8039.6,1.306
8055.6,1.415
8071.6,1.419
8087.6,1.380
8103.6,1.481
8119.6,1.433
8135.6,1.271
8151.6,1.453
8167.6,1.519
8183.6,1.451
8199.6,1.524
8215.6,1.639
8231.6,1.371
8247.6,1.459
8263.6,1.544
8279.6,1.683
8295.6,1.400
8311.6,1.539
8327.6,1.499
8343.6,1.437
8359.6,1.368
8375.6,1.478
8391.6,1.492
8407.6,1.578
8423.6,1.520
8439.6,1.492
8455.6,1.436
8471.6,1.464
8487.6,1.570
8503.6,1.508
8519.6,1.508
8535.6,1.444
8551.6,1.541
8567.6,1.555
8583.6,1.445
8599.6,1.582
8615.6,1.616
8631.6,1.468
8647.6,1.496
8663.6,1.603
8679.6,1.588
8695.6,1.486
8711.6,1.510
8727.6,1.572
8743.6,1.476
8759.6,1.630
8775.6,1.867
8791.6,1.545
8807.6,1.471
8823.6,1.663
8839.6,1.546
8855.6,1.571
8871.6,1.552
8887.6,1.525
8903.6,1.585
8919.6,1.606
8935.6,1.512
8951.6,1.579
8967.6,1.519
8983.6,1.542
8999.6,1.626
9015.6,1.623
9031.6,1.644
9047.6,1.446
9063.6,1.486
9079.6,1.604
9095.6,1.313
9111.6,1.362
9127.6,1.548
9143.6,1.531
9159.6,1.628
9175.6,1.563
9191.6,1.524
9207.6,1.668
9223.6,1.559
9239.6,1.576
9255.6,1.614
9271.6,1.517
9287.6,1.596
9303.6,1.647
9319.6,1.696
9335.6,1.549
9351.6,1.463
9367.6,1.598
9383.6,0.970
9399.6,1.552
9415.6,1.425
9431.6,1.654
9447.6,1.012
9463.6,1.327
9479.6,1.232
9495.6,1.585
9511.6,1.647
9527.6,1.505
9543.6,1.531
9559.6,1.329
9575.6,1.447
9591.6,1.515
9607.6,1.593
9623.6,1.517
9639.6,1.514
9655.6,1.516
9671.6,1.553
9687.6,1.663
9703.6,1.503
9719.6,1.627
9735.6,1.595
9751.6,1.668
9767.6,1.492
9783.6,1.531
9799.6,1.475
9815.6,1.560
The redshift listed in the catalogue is 0.544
